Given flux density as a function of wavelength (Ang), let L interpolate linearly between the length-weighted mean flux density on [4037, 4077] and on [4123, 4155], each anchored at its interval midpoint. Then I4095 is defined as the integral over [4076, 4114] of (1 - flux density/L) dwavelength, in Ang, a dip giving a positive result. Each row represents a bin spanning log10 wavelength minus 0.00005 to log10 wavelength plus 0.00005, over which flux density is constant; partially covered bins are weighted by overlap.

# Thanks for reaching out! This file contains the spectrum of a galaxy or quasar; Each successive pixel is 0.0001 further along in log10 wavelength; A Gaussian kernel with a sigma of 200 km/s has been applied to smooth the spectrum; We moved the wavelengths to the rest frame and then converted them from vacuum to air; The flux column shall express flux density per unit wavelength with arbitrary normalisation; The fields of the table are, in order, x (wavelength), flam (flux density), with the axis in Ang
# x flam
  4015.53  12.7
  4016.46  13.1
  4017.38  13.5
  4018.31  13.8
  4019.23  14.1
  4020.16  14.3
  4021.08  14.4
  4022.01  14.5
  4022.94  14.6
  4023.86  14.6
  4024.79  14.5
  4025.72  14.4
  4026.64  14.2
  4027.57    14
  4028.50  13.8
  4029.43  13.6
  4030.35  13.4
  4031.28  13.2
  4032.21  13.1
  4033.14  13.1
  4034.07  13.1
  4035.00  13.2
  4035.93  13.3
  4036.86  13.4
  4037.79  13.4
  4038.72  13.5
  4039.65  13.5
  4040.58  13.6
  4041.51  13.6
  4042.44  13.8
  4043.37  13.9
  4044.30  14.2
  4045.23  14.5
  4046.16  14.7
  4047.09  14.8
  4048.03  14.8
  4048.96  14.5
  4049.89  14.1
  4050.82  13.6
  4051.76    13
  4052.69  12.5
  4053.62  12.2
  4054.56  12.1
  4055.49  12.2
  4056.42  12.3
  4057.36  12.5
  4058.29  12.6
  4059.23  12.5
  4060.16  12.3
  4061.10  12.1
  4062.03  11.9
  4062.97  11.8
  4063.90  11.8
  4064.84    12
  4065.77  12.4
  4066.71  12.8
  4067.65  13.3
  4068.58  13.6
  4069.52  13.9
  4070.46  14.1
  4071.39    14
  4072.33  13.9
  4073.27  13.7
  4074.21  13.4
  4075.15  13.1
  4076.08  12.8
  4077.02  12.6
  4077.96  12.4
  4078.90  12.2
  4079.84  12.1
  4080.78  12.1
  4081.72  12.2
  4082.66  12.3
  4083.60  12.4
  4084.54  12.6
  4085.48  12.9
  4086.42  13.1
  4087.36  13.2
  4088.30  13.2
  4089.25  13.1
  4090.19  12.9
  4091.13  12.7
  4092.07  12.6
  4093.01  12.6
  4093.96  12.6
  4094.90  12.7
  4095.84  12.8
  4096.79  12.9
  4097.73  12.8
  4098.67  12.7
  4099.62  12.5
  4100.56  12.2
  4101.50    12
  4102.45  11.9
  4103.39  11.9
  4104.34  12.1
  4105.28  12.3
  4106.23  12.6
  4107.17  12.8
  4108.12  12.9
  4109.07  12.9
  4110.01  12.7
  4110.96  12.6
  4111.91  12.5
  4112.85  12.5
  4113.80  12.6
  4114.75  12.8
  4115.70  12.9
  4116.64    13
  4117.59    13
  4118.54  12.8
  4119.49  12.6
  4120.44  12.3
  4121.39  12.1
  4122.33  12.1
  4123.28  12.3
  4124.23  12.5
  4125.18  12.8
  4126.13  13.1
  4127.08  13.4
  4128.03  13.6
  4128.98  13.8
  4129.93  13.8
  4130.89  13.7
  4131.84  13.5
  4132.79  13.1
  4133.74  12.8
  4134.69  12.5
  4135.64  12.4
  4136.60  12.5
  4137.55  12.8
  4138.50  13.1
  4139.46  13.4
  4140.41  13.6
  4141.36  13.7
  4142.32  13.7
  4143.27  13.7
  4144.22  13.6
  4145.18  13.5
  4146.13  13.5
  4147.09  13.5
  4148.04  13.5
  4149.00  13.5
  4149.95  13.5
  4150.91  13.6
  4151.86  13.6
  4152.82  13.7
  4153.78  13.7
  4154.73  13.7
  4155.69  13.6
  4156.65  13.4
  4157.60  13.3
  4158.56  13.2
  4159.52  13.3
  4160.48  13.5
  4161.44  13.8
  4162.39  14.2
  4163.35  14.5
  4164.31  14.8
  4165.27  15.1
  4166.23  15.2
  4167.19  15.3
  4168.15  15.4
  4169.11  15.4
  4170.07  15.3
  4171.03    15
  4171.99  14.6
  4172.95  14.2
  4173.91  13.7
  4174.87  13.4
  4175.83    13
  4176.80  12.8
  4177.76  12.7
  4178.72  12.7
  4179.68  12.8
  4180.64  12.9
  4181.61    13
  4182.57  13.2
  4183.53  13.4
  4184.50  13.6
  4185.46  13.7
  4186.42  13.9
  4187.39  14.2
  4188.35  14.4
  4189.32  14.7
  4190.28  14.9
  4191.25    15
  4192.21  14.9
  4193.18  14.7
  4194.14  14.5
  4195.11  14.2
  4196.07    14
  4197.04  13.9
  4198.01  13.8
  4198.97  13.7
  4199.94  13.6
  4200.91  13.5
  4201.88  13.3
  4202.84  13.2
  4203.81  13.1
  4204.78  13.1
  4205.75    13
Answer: 1.99 Ang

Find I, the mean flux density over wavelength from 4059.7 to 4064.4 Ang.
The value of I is 12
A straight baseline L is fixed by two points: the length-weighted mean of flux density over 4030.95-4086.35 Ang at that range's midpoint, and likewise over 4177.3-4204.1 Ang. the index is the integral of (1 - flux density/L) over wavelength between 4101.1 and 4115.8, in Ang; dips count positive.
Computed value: 0.9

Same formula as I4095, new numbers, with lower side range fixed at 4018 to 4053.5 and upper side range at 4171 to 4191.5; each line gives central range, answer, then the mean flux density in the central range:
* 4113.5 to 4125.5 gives 1.0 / 12.6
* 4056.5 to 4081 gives 1.8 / 12.8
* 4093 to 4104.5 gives 1.1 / 12.4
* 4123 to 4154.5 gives 0.9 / 13.3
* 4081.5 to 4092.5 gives 0.8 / 12.8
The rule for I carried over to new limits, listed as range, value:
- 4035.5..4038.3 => 13.4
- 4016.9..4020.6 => 13.9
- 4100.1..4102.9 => 12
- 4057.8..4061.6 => 12.4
